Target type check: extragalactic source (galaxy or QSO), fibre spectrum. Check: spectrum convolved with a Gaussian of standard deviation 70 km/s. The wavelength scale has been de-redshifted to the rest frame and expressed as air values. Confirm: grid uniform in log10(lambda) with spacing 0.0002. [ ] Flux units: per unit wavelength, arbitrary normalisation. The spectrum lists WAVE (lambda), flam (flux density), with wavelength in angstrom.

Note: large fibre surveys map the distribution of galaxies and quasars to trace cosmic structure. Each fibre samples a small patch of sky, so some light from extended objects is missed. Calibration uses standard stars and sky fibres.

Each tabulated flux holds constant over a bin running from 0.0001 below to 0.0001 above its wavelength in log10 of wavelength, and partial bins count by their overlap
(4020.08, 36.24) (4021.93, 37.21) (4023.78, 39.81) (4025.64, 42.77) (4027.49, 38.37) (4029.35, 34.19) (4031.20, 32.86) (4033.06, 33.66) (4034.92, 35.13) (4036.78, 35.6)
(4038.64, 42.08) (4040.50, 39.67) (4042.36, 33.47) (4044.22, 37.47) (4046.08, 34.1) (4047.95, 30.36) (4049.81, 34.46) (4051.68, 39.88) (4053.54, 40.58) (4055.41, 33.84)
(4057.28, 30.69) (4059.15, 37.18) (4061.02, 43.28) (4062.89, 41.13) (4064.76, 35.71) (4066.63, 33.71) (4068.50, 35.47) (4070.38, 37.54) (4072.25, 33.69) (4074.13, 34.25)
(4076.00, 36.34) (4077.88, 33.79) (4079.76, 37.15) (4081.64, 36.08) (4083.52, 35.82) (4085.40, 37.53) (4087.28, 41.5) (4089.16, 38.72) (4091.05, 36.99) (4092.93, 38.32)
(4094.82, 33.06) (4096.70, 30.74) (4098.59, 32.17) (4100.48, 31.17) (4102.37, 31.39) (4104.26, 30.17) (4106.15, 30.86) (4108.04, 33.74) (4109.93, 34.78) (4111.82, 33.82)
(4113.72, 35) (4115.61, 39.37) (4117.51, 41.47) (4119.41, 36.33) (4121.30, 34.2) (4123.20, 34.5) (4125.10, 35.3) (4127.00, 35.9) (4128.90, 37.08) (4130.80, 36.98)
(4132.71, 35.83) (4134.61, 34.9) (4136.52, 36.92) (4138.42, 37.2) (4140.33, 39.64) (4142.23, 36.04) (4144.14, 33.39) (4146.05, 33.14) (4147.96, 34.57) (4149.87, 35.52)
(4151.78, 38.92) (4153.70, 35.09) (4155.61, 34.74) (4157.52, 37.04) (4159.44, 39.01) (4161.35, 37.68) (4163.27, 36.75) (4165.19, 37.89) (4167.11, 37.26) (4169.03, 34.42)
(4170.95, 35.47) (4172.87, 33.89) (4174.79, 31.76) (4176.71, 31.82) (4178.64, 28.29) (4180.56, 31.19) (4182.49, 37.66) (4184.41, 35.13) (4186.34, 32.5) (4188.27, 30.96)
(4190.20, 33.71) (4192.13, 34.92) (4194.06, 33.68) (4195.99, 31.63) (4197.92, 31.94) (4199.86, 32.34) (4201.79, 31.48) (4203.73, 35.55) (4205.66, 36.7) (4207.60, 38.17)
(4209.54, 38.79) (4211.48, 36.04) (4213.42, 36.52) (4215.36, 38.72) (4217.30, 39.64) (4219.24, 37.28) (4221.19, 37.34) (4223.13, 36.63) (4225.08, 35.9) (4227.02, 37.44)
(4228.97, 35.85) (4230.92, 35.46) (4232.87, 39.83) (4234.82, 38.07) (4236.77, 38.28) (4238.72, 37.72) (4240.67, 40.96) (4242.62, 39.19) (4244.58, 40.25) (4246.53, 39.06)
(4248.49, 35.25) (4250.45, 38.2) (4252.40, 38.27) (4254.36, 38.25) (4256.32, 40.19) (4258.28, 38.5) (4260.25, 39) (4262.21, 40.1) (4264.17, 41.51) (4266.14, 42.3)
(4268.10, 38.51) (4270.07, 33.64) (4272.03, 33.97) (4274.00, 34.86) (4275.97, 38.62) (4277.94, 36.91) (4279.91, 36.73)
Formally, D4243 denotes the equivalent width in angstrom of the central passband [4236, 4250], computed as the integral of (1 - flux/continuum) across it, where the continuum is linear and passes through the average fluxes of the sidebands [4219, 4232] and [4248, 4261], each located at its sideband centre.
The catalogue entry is -0.4 angstrom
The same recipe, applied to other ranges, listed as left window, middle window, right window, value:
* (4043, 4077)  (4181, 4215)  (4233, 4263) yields 3.09 angstrom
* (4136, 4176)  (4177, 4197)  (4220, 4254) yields 2.06 angstrom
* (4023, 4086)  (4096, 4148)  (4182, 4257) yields 2.20 angstrom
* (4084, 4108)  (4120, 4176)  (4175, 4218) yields -2.47 angstrom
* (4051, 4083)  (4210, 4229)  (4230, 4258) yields 0.49 angstrom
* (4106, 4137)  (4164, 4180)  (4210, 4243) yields 1.26 angstrom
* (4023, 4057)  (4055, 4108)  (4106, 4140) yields 1.36 angstrom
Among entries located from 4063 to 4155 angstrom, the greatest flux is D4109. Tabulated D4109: 41.5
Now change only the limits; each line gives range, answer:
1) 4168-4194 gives 37.66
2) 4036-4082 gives 43.28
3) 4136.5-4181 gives 39.64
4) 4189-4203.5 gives 34.92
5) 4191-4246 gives 40.96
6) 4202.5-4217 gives 38.79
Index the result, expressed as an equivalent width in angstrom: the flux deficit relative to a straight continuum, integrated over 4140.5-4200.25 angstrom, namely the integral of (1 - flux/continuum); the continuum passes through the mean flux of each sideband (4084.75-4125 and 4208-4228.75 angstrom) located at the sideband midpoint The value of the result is 3.0 angstrom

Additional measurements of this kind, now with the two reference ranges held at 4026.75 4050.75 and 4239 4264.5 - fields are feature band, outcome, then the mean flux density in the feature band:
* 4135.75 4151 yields 0.57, 35.8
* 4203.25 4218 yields 0.31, 37.6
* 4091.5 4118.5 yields 1.86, 34.1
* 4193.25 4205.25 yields 1.64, 33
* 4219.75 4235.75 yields 0.65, 37.1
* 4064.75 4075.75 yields 0.28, 35.1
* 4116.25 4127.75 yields 0.15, 36.4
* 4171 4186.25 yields 1.96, 33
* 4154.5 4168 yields 0.13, 37.2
